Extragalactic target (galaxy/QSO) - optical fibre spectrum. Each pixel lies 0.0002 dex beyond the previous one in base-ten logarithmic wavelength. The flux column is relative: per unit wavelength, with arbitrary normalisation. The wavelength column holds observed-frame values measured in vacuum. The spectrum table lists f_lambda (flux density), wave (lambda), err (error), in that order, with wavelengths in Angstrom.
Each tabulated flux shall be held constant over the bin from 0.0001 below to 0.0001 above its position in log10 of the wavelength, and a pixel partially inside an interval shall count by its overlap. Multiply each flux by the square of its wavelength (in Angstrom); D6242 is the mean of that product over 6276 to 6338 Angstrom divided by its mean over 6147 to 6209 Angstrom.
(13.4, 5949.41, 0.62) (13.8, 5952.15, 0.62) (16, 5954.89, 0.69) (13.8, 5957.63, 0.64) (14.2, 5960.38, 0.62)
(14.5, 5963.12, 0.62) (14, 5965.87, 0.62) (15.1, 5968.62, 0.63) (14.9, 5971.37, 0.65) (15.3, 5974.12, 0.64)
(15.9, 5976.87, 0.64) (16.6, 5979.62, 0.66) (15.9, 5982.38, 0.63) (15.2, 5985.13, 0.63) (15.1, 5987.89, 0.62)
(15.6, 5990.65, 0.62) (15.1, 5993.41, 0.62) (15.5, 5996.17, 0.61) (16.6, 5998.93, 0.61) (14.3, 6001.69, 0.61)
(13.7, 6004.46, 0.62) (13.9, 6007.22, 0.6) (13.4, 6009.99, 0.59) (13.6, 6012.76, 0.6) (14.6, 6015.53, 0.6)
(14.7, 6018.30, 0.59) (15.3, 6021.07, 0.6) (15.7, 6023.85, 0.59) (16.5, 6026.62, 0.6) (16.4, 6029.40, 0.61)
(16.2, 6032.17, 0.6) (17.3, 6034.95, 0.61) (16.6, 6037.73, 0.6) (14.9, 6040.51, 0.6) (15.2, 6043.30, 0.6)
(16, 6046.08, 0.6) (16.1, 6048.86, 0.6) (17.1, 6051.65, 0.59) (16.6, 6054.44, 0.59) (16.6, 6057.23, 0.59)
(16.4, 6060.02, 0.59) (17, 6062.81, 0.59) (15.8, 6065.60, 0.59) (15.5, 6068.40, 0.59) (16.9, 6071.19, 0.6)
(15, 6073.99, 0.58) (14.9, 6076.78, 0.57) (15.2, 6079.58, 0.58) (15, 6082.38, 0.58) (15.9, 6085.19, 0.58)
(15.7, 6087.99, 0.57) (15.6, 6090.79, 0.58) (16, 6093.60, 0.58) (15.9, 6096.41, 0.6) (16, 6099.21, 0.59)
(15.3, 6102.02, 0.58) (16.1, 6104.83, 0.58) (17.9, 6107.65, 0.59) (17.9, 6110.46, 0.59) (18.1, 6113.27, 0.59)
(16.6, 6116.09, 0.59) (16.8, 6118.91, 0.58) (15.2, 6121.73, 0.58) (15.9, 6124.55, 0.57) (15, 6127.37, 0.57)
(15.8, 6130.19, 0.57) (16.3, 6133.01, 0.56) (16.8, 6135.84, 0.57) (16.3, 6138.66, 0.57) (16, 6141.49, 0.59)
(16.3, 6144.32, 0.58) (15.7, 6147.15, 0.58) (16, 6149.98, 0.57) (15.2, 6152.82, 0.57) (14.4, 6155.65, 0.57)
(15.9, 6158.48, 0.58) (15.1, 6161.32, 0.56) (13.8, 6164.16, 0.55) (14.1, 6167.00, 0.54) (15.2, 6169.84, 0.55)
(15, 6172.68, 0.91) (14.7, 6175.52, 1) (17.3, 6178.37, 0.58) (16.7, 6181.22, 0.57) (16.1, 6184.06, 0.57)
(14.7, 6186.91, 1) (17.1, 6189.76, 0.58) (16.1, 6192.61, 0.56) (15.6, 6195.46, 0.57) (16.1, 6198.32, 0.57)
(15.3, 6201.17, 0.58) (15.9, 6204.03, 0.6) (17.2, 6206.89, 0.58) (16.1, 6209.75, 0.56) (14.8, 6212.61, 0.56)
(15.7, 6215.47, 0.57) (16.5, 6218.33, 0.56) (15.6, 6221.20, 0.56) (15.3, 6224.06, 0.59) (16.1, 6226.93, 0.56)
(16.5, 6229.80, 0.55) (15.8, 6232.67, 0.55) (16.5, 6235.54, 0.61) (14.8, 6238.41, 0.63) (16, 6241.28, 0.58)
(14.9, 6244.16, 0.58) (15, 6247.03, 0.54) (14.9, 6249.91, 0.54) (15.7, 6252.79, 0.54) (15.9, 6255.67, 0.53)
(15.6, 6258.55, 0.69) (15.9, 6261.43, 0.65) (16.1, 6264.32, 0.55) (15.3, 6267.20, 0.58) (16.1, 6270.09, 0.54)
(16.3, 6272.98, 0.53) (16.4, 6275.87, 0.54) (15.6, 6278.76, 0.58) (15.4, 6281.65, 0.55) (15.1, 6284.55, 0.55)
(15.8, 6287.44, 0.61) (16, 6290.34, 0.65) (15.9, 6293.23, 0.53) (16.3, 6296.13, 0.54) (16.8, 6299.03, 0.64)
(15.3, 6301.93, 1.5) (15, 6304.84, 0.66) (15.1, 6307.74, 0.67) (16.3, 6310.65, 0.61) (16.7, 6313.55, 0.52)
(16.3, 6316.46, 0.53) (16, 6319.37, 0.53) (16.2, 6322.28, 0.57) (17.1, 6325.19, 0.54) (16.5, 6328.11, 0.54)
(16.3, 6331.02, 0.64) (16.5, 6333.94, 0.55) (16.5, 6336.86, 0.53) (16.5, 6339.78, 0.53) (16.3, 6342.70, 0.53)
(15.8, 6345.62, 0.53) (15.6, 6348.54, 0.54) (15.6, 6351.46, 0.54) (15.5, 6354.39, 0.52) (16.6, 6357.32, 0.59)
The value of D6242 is 1.07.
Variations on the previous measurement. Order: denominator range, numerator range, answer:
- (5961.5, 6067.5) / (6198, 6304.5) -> 1.10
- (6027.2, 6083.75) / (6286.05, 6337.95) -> 1.09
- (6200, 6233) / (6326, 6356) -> 1.06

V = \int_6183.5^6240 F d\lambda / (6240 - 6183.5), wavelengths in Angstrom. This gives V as 15.9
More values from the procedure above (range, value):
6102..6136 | 16.5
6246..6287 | 15.7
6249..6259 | 15.6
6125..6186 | 15.6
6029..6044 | 16.1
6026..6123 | 16.2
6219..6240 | 15.8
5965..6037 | 15.3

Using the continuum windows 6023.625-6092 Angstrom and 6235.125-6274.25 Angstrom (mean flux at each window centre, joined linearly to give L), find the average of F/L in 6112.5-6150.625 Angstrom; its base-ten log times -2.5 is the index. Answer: -0.02 mag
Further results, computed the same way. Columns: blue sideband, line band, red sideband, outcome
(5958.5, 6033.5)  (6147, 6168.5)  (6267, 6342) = 0.044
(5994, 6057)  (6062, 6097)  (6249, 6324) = -0.009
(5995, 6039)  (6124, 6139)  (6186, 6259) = -0.032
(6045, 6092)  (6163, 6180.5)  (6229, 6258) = 0.045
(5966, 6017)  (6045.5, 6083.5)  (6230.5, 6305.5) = -0.058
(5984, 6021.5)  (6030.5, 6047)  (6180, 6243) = -0.077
